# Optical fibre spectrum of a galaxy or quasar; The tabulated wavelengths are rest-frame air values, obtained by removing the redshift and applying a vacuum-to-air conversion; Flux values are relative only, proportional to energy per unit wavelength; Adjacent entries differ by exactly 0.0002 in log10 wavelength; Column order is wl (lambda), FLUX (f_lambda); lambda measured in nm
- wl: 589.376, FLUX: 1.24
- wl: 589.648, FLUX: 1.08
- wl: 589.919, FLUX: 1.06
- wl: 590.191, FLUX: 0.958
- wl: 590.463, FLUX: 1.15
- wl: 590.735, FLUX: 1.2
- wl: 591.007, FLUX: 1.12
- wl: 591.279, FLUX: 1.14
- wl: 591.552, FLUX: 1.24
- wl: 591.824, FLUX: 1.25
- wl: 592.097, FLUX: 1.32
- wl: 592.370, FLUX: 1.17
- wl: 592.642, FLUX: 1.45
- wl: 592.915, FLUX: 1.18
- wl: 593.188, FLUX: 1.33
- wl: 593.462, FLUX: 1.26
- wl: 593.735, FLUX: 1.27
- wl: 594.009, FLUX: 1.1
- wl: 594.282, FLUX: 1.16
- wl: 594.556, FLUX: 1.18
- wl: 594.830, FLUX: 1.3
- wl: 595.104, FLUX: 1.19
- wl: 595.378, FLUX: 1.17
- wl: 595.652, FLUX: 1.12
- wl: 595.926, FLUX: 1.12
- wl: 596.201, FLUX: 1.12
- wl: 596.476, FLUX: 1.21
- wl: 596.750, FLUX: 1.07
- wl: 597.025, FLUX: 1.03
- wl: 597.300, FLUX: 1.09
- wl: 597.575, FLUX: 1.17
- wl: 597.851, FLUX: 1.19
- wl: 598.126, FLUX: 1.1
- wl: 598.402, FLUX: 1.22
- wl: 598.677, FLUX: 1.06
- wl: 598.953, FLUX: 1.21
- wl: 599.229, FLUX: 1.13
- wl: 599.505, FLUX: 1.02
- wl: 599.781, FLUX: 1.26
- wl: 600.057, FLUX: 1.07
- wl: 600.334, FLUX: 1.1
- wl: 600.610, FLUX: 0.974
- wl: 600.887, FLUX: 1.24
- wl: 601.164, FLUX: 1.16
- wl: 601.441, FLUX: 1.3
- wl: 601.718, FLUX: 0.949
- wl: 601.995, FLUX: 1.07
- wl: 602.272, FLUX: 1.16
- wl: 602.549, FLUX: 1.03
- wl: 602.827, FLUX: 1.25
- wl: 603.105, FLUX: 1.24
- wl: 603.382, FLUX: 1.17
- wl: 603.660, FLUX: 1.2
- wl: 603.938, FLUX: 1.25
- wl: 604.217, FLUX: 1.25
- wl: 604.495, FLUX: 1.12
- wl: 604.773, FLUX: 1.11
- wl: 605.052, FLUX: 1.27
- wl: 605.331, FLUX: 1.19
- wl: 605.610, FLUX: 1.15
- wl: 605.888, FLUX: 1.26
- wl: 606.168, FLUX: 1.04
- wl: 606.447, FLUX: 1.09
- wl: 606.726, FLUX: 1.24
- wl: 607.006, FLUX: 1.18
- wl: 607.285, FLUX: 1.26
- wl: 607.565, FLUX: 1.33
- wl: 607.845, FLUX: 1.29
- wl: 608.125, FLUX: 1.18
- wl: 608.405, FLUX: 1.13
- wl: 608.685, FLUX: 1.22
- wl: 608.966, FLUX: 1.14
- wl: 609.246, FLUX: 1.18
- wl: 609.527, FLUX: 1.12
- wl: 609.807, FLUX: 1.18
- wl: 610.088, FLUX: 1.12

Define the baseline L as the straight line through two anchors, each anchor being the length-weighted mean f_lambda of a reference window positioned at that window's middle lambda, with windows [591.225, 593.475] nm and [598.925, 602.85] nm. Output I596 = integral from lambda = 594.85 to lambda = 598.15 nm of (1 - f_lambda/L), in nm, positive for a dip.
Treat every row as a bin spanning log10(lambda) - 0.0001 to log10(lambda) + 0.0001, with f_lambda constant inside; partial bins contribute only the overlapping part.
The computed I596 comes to 0.16 nm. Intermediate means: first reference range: 1.26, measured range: 1.14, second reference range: 1.12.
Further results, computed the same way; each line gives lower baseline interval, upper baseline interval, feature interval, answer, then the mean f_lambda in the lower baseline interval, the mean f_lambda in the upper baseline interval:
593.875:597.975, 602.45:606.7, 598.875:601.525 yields 0.05 nm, 1.15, 1.18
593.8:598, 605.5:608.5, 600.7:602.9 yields 0.07 nm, 1.15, 1.2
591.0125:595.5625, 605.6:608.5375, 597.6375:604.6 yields 0.35 nm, 1.23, 1.2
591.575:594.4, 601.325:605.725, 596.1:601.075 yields 0.33 nm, 1.25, 1.17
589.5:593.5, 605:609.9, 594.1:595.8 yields 0.01 nm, 1.19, 1.19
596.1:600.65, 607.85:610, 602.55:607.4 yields -0.15 nm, 1.12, 1.17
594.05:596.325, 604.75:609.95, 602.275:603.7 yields 0.01 nm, 1.17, 1.19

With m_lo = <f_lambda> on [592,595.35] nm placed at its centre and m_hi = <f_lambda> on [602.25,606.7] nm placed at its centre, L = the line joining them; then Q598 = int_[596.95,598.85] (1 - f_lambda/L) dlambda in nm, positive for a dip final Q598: 0.14 nm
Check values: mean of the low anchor 1.24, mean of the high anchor 1.18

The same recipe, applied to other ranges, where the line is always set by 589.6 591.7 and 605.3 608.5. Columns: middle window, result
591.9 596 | -0.31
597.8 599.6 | 0.04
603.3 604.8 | -0.01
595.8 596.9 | 0.02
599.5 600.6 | 0.05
